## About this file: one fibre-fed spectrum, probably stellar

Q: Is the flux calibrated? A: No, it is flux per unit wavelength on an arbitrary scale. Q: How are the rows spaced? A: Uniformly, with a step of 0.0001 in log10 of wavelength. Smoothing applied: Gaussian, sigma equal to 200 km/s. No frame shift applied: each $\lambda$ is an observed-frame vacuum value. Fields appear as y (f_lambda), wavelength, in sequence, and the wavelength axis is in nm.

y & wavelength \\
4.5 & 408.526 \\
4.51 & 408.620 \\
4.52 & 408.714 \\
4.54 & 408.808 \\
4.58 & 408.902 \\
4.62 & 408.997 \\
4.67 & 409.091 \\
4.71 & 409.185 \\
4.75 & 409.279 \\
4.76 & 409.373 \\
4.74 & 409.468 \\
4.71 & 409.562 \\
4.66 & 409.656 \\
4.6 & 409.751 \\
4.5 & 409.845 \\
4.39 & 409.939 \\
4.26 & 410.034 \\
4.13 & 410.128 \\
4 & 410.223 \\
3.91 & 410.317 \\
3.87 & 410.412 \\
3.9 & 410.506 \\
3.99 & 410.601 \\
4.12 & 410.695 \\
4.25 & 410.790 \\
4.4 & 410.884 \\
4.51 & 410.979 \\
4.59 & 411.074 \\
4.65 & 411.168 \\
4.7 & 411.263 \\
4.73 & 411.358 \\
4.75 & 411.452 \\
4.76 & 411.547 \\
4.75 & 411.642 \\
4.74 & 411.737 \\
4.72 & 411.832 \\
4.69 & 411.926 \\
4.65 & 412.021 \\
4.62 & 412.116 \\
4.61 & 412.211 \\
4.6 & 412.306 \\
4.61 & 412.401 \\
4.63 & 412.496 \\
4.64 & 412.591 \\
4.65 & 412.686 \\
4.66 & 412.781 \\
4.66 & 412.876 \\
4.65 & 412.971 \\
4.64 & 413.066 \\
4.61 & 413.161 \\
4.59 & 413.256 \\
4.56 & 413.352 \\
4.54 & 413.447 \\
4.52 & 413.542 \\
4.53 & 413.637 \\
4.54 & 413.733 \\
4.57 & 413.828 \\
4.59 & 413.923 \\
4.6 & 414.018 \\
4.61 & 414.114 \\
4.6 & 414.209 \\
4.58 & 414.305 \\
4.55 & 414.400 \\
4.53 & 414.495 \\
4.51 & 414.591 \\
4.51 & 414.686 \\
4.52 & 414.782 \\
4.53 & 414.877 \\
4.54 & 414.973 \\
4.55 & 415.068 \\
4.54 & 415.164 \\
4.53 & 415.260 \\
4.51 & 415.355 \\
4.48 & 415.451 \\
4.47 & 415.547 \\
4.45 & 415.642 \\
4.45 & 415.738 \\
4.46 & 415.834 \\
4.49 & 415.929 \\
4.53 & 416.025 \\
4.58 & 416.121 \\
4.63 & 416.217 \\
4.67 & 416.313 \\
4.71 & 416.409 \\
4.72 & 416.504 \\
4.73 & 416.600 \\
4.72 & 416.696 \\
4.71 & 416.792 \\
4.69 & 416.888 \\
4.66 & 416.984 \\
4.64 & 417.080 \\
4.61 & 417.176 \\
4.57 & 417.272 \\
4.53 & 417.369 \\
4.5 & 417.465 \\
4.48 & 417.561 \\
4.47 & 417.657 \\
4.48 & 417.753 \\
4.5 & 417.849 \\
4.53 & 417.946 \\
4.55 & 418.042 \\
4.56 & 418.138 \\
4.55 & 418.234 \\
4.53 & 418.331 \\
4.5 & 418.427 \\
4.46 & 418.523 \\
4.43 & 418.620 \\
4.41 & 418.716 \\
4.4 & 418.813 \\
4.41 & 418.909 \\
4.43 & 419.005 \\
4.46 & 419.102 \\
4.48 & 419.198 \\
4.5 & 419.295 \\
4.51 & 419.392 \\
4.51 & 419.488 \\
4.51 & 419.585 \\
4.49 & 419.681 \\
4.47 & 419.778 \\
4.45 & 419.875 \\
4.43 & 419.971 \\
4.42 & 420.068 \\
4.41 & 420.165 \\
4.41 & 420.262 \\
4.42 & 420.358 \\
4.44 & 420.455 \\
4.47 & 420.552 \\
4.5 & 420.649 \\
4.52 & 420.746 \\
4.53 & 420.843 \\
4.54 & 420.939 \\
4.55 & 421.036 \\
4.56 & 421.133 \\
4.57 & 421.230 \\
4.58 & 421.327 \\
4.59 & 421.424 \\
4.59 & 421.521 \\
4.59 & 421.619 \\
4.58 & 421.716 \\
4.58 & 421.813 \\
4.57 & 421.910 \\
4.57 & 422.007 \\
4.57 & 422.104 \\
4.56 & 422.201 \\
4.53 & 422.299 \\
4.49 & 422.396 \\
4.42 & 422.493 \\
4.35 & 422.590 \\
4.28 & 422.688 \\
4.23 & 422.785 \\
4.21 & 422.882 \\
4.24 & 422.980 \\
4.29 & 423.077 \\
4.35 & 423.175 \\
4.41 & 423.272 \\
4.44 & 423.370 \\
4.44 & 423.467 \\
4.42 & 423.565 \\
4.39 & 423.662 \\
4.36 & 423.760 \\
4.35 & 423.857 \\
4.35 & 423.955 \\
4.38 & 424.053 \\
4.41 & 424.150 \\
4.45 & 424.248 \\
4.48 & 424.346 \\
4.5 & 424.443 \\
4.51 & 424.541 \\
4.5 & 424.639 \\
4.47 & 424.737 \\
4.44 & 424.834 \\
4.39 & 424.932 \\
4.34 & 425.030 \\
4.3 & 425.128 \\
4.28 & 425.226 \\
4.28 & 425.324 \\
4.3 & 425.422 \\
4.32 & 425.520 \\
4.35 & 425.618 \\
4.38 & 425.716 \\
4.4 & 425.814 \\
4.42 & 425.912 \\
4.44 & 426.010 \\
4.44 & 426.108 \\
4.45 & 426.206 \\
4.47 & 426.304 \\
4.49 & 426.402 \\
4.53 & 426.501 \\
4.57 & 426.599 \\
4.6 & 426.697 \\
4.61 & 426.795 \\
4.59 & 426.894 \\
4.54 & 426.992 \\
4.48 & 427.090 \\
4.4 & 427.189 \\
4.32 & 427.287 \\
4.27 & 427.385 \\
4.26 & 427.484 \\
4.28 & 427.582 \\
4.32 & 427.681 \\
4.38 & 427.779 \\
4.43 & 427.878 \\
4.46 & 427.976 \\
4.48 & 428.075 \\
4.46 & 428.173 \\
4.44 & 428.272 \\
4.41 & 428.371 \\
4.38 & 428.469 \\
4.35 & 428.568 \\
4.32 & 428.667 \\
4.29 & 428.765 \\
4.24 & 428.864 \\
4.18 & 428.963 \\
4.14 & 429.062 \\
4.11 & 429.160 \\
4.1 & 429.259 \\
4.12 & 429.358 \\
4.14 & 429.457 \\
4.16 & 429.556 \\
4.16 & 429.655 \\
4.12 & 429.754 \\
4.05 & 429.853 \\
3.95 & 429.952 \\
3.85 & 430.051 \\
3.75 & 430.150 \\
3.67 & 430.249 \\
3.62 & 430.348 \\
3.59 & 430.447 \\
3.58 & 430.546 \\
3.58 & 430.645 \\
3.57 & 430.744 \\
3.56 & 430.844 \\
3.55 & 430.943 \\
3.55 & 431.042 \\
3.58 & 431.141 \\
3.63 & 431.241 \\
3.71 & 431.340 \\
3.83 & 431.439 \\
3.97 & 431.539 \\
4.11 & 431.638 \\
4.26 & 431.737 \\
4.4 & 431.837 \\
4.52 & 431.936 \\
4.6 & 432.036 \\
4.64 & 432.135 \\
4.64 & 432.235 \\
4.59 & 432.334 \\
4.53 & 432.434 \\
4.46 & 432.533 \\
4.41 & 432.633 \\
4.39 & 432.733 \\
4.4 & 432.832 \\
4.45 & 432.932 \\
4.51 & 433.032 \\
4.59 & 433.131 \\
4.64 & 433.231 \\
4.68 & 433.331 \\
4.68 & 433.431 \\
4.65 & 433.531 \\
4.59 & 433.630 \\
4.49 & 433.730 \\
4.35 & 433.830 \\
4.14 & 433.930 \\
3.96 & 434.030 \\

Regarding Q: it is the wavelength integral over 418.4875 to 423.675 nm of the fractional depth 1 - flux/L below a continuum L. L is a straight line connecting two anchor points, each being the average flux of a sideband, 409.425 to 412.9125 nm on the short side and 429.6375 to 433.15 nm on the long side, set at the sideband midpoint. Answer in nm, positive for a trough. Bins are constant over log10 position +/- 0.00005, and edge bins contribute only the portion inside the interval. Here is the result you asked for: -0.22 nm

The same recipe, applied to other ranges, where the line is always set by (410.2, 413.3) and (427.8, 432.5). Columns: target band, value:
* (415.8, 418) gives -0.10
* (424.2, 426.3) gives -0.10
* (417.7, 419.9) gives -0.06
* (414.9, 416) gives -0.02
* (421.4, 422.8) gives -0.07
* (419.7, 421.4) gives -0.07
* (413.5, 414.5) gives -0.02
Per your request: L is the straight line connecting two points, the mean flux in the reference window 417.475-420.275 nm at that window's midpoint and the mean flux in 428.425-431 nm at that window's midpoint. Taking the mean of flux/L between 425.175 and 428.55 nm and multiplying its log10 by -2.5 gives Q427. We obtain -0.08 mag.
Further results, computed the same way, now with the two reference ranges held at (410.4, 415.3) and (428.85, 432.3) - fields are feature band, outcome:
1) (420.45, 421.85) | -0.065 mag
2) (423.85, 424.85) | -0.067 mag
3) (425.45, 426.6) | -0.077 mag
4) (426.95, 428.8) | -0.082 mag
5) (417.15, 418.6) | -0.031 mag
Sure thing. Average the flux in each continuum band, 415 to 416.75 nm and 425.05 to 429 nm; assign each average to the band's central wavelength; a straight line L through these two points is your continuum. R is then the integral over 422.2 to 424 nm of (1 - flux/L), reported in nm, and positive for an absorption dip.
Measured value 0.04 nm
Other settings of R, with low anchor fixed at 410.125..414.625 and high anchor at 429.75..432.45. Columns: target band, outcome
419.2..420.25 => -0.041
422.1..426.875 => -0.296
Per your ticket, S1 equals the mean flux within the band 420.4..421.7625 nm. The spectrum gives 4.54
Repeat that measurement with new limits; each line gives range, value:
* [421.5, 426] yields 4.41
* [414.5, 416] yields 4.5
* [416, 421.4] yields 4.53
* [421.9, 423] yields 4.42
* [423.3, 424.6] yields 4.42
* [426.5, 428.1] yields 4.44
